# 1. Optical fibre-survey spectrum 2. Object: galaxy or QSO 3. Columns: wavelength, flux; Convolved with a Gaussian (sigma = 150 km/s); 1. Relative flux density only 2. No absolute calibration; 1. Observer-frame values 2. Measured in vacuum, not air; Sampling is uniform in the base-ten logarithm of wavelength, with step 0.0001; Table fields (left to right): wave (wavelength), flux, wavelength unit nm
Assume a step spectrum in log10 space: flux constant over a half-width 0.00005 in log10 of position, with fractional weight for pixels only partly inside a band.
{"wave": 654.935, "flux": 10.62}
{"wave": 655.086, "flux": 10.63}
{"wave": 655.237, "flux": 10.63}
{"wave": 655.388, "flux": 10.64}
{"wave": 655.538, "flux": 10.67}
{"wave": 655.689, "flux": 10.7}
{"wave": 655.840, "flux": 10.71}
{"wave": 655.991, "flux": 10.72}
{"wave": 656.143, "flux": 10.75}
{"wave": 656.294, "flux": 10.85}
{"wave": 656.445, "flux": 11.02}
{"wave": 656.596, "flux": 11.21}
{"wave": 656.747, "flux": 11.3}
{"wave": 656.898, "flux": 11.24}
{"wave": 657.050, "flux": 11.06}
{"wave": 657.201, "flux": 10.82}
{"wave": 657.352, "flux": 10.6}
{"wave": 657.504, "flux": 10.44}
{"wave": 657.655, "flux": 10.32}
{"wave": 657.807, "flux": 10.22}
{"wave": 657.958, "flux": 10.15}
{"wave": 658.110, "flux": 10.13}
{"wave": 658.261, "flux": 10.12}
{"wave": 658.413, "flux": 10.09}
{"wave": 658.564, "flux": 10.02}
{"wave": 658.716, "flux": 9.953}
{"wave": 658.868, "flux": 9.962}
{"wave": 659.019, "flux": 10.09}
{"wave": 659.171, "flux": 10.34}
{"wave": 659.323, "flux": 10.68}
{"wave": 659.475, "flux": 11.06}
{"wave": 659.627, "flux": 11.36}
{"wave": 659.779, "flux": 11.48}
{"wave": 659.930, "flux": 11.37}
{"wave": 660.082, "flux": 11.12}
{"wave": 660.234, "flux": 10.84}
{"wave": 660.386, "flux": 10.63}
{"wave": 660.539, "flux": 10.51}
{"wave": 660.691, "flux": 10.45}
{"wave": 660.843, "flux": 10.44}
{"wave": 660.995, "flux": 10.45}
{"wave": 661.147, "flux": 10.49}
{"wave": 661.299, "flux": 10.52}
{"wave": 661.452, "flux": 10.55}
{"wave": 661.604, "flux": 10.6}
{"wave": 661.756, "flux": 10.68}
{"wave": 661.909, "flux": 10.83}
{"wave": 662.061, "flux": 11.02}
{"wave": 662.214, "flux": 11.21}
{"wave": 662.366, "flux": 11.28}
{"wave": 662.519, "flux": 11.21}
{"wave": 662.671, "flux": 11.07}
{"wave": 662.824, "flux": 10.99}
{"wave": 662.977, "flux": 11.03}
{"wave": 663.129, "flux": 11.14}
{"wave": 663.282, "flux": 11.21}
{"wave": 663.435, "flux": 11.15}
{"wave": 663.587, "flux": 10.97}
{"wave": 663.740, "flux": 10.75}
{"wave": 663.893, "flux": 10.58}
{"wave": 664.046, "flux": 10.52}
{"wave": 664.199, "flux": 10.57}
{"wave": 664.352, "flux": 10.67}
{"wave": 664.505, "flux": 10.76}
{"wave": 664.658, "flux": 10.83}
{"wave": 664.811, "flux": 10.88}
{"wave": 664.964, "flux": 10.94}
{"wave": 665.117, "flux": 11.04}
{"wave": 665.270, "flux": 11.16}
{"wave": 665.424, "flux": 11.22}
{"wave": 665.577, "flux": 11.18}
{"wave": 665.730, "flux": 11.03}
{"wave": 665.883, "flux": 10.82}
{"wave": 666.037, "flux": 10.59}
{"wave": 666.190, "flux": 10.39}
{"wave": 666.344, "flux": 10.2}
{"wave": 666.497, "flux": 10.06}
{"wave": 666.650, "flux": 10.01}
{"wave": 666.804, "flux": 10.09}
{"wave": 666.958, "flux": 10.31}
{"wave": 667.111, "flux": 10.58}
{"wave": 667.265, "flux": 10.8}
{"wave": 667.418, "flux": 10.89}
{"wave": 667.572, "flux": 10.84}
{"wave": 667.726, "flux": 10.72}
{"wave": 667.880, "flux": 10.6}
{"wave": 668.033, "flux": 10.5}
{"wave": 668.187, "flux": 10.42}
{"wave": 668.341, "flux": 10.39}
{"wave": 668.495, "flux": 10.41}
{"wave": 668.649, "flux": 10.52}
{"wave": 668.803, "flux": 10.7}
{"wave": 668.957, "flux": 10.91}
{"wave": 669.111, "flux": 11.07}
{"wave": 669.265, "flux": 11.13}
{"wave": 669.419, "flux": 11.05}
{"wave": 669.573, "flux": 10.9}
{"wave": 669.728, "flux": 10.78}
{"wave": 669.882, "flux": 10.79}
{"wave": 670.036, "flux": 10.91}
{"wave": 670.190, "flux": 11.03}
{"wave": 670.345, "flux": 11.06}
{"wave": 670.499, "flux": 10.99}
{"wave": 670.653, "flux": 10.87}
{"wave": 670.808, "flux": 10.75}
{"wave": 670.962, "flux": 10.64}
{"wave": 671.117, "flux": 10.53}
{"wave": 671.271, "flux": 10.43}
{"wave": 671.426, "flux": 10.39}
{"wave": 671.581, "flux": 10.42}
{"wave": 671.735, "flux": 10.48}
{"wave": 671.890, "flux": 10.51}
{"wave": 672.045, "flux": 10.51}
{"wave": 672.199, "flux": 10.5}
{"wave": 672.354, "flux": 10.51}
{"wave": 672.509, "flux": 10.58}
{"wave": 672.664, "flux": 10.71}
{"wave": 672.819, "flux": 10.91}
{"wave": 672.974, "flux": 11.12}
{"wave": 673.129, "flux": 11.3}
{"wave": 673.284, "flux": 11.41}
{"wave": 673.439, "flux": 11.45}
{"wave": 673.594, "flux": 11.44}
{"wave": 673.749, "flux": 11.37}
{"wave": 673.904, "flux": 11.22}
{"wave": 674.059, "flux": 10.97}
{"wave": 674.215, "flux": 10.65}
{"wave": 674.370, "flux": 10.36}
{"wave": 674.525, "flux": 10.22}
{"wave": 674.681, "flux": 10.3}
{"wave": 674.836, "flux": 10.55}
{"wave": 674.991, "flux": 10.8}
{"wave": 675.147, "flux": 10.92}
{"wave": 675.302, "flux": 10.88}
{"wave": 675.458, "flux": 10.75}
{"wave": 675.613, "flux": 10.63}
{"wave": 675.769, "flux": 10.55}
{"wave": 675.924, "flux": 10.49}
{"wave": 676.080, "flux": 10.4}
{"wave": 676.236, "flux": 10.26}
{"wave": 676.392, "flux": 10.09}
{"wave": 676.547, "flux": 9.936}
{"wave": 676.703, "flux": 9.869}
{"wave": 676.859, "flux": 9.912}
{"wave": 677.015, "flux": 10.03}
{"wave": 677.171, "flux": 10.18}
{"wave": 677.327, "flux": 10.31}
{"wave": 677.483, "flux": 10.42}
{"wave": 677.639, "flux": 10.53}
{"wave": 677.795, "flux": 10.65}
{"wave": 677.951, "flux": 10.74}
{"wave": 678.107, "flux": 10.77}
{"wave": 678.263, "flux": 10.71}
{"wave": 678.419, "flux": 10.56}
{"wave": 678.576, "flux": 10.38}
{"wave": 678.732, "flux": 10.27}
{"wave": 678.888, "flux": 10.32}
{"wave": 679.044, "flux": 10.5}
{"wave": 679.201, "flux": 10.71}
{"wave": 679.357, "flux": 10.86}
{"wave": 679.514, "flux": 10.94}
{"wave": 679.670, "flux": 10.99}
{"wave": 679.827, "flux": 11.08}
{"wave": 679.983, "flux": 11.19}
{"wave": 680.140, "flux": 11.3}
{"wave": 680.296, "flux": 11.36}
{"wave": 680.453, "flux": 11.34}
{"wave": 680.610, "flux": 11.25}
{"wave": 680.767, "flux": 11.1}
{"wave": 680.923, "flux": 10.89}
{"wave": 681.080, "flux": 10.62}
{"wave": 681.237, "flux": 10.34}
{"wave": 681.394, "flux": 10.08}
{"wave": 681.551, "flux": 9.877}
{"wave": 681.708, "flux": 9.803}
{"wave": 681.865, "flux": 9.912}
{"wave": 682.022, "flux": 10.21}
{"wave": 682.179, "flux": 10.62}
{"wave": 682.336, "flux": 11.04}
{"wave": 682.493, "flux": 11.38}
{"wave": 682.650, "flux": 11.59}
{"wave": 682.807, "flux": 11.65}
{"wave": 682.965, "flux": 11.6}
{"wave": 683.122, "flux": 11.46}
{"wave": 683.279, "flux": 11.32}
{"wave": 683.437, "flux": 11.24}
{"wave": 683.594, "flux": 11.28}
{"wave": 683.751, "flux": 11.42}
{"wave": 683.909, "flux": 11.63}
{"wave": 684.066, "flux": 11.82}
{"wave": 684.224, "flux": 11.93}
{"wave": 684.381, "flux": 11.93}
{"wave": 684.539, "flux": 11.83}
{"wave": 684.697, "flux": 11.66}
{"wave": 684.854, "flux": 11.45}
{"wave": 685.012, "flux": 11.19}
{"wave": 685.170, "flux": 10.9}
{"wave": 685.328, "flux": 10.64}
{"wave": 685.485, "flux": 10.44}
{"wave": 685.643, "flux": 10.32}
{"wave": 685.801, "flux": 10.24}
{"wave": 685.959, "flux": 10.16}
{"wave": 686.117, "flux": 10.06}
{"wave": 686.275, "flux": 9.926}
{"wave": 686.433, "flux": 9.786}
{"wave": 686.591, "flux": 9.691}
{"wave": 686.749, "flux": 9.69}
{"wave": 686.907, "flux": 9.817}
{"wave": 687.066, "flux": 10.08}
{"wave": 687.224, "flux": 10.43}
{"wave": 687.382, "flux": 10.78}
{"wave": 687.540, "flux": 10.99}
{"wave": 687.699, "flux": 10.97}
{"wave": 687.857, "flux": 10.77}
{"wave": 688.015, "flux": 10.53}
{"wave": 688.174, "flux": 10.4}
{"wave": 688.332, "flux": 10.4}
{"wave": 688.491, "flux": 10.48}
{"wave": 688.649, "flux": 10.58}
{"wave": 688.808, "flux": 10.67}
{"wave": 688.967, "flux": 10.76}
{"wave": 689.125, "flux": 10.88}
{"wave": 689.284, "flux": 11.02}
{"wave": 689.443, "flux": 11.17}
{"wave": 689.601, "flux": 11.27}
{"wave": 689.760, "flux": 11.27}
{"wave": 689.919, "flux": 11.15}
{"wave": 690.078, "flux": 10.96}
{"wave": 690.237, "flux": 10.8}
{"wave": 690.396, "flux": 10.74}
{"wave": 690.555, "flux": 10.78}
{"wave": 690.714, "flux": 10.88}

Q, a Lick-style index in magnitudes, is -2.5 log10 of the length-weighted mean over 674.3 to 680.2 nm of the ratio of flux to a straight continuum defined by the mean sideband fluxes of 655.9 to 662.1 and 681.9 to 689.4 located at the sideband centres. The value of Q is 0.02 mag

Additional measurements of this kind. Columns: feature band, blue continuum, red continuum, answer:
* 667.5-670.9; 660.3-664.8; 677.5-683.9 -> 0.00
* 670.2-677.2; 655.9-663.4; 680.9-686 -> 0.02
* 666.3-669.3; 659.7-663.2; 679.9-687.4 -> 0.03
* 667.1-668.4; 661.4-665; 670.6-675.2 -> 0.02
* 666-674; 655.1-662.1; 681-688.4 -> 0.00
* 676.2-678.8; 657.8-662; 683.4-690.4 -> 0.04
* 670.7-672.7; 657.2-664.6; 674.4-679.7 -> 0.00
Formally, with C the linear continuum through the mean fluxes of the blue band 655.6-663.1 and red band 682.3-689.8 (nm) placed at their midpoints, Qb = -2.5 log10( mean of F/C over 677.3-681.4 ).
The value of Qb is 0.01 mag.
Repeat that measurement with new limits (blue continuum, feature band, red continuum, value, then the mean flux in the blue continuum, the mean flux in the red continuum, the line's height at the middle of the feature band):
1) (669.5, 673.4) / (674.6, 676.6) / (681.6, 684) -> 0.04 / 10.8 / 11.1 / 10.9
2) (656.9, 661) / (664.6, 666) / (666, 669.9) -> -0.04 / 10.6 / 10.6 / 10.6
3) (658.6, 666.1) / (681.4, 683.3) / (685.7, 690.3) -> -0.02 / 10.8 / 10.5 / 10.6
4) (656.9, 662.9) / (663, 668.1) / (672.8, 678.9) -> -0.01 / 10.7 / 10.6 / 10.6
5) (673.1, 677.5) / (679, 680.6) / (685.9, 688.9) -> -0.05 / 10.6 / 10.3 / 10.5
